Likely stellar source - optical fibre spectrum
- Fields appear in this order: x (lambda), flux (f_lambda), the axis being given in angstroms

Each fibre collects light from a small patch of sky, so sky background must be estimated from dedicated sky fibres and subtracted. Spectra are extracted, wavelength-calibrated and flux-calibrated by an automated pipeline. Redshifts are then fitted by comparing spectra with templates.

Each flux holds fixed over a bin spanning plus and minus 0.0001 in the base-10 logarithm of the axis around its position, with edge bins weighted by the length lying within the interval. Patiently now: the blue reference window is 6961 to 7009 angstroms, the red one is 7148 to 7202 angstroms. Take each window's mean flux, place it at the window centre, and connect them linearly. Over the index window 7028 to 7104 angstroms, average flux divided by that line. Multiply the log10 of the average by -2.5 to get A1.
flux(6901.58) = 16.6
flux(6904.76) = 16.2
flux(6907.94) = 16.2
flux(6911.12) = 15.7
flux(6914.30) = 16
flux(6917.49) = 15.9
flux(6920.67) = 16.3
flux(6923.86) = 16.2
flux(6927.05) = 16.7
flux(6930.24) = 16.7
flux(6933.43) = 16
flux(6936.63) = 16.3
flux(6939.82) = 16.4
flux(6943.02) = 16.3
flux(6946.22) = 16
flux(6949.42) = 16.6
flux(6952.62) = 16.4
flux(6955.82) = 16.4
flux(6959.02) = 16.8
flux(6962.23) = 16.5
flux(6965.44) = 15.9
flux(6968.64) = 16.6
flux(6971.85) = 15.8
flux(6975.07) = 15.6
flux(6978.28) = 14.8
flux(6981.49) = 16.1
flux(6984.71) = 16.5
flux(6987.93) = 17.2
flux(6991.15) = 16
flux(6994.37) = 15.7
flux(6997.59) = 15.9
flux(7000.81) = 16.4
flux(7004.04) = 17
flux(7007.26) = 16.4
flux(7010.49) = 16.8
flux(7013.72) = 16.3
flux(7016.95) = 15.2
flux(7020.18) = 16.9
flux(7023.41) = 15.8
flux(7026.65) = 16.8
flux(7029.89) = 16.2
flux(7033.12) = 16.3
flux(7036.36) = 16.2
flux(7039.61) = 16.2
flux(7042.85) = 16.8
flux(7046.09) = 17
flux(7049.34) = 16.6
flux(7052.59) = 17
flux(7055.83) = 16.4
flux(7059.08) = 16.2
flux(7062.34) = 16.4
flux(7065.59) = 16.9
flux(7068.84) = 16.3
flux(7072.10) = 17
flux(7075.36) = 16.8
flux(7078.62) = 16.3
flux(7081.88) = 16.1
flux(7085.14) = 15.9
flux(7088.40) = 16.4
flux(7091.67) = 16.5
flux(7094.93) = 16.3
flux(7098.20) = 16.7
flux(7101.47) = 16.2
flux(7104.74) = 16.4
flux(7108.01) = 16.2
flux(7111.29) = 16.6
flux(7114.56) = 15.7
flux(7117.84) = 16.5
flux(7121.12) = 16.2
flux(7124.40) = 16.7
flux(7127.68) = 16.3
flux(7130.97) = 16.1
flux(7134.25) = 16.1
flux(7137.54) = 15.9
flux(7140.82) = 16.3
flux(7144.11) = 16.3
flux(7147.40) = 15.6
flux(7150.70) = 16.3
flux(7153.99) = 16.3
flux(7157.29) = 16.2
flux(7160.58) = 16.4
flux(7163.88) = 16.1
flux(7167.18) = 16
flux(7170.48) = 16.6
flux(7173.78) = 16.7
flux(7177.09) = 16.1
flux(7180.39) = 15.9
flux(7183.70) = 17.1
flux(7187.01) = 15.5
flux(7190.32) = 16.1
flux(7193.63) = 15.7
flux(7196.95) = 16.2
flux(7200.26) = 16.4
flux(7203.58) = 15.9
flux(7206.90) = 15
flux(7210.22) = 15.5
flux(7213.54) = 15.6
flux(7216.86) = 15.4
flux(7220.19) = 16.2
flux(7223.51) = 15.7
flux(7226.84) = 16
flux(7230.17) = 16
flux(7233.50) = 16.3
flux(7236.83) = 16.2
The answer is -0.02 mag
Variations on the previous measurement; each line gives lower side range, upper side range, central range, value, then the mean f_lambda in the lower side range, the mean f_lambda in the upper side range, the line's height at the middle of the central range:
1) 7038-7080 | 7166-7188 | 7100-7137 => 0.01 mag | 16.6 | 16.3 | 16.5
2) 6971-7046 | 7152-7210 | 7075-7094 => -0.01 mag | 16.2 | 16.1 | 16.2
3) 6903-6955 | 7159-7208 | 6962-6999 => 0.01 mag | 16.2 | 16.1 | 16.2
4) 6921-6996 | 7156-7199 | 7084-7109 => -0.01 mag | 16.2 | 16.2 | 16.2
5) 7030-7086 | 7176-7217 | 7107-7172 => -0.01 mag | 16.5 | 15.9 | 16.1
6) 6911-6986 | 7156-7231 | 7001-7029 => -0.02 mag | 16.2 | 16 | 16.1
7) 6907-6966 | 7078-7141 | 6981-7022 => 0.00 mag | 16.3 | 16.3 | 16.3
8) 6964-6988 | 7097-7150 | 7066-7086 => -0.02 mag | 16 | 16.2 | 16.2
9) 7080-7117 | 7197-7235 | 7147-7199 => -0.01 mag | 16.3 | 15.8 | 16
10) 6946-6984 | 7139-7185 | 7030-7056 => -0.02 mag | 16.1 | 16.3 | 16.2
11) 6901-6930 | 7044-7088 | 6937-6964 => -0.01 mag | 16.2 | 16.5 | 16.3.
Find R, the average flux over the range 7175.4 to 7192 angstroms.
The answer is 16.1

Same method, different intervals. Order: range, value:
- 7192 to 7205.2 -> 16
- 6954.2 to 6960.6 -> 16.6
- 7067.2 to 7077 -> 16.7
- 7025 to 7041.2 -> 16.3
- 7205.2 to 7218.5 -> 15.4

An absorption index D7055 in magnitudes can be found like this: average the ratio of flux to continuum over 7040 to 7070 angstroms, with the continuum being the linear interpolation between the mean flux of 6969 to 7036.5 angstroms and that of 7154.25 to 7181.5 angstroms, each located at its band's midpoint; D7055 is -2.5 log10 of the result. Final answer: -0.03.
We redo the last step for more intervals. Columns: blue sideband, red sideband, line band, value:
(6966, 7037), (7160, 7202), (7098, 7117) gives 0.00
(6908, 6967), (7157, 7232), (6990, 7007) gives 0.00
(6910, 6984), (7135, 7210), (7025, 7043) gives -0.02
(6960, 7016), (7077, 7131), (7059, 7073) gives -0.02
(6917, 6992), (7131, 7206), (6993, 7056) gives -0.01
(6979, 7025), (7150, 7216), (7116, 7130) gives -0.02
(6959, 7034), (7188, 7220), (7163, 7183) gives -0.03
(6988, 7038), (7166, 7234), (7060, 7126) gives -0.02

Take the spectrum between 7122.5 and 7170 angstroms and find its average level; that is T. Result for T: 16.2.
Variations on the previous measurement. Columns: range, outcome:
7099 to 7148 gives 16.2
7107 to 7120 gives 16.2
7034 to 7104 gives 16.5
